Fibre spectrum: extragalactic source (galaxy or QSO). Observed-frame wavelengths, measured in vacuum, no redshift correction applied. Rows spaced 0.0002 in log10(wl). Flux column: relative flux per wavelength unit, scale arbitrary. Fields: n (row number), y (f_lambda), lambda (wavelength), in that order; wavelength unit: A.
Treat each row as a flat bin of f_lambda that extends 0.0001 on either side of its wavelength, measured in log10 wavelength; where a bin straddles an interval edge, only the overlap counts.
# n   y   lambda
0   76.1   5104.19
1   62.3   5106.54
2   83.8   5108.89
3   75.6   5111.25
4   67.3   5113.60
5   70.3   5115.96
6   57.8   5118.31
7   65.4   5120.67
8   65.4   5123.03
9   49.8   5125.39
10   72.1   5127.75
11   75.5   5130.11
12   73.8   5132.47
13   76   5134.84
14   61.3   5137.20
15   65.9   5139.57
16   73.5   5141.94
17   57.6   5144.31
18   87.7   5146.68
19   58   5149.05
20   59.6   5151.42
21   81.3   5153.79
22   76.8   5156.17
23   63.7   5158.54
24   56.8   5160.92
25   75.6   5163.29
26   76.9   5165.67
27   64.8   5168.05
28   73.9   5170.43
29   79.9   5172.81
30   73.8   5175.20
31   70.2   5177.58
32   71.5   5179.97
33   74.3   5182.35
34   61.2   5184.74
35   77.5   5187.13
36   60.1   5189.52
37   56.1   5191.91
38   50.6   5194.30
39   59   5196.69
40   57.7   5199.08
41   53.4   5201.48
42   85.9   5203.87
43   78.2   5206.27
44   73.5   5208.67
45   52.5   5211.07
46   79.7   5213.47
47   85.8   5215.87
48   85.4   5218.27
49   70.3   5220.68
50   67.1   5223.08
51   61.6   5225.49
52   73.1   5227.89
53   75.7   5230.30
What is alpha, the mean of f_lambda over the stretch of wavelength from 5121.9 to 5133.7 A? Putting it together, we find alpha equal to 67.4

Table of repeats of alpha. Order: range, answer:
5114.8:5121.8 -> 64.5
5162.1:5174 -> 74.3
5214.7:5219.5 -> 85.5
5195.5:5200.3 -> 58.3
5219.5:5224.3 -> 68.7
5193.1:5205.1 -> 61.4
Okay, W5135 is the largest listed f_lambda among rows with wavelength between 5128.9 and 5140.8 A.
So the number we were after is 76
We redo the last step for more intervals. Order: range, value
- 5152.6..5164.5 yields 81.3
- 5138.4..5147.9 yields 87.7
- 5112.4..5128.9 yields 72.1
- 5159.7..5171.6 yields 76.9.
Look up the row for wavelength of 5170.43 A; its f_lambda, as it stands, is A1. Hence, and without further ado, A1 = 73.9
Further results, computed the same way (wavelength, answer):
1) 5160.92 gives 56.8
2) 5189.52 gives 60.1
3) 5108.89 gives 83.8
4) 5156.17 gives 76.8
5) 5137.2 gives 61.3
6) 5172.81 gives 79.9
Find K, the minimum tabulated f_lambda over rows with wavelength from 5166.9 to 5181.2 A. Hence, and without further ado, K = 64.8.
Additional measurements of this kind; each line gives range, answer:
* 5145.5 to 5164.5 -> 56.8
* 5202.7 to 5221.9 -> 52.5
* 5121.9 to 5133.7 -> 49.8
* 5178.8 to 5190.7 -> 60.1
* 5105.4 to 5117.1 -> 62.3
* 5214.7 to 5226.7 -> 61.6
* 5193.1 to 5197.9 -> 50.6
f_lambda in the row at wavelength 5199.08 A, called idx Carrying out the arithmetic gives 57.7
